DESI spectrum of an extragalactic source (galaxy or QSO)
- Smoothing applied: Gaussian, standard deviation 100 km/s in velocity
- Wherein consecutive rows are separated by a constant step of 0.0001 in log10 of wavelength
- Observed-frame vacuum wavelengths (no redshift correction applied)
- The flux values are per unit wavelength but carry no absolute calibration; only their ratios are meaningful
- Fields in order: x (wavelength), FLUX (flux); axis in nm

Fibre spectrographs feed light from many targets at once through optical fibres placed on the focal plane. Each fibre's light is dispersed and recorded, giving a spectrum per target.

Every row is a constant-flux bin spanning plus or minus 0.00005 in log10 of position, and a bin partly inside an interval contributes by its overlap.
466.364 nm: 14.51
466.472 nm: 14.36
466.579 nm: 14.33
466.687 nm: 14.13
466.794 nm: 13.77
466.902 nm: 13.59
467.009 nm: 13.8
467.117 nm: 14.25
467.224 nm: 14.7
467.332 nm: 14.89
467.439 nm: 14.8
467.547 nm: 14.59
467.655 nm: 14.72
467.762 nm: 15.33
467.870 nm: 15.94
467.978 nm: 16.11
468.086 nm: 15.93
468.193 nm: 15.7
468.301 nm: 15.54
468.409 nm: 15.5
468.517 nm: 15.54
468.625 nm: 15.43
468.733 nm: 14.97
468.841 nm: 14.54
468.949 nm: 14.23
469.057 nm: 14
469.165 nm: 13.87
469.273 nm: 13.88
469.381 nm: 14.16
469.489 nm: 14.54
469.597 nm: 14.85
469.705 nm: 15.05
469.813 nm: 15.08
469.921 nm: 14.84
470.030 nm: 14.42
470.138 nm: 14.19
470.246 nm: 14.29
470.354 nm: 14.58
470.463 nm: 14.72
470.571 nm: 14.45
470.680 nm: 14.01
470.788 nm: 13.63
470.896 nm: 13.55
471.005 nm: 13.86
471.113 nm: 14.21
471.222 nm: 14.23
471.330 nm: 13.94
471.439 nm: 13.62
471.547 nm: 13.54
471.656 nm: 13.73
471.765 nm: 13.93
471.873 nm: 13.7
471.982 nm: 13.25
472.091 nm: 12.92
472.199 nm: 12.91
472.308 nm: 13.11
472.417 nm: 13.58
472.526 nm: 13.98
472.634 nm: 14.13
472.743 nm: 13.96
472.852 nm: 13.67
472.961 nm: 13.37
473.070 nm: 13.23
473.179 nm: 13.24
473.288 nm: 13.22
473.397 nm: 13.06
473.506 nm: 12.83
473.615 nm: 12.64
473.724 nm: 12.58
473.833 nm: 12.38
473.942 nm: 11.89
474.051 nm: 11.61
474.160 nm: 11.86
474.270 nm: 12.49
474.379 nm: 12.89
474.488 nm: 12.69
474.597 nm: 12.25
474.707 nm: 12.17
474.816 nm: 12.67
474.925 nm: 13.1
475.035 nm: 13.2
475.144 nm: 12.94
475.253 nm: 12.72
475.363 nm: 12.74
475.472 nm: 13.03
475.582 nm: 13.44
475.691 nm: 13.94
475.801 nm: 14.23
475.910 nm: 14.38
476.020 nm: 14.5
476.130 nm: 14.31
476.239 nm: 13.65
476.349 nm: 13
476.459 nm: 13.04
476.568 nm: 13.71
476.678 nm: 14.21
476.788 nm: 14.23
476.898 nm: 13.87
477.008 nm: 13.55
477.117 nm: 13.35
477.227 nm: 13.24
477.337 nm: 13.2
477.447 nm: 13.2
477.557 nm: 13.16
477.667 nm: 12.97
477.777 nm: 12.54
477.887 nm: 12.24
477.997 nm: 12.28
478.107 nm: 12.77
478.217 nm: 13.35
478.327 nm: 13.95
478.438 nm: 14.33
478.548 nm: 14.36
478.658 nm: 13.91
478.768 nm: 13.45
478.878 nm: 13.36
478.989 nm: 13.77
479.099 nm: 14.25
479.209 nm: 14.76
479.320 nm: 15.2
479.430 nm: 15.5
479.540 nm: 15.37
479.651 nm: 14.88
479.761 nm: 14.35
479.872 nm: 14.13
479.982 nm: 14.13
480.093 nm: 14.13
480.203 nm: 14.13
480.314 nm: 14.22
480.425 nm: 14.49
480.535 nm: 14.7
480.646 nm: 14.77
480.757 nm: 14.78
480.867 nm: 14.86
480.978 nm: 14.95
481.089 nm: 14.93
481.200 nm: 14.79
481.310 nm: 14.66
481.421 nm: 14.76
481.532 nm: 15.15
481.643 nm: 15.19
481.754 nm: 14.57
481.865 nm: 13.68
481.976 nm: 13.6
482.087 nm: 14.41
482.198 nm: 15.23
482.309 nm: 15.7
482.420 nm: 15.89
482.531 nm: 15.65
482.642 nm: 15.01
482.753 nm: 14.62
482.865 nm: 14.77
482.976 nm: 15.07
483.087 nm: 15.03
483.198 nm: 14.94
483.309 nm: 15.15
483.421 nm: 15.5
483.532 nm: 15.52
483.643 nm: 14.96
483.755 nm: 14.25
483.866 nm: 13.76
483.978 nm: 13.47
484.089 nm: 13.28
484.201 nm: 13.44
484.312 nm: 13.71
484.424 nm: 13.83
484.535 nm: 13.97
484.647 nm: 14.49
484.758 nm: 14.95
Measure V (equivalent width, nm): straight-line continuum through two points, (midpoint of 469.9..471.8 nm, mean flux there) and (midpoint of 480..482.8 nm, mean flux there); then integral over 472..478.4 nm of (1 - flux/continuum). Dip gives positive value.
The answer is 0.530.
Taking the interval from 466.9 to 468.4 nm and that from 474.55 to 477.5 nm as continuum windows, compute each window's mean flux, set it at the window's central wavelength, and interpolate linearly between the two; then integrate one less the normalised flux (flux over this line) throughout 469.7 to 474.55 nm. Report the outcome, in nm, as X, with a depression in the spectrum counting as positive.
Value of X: 0.23 nm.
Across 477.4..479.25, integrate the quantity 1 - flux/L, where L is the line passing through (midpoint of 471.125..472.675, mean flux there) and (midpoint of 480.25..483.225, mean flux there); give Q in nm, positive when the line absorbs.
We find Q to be 0.12 nm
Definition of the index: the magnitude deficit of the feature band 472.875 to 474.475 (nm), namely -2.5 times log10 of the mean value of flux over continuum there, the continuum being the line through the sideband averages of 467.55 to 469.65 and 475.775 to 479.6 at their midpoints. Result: 0.13 mag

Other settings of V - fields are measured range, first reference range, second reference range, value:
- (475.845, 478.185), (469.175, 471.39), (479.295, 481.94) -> 0.18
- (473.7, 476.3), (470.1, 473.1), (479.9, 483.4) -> 0.21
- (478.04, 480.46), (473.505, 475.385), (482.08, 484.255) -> -0.08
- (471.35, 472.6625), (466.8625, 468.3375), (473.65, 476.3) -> 0.03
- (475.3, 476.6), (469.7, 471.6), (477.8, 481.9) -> 0.05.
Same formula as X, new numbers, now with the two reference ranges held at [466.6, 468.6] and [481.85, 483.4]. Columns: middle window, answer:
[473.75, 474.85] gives 0.20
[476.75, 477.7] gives 0.10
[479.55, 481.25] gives 0.04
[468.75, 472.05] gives 0.17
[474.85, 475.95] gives 0.12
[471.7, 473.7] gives 0.21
